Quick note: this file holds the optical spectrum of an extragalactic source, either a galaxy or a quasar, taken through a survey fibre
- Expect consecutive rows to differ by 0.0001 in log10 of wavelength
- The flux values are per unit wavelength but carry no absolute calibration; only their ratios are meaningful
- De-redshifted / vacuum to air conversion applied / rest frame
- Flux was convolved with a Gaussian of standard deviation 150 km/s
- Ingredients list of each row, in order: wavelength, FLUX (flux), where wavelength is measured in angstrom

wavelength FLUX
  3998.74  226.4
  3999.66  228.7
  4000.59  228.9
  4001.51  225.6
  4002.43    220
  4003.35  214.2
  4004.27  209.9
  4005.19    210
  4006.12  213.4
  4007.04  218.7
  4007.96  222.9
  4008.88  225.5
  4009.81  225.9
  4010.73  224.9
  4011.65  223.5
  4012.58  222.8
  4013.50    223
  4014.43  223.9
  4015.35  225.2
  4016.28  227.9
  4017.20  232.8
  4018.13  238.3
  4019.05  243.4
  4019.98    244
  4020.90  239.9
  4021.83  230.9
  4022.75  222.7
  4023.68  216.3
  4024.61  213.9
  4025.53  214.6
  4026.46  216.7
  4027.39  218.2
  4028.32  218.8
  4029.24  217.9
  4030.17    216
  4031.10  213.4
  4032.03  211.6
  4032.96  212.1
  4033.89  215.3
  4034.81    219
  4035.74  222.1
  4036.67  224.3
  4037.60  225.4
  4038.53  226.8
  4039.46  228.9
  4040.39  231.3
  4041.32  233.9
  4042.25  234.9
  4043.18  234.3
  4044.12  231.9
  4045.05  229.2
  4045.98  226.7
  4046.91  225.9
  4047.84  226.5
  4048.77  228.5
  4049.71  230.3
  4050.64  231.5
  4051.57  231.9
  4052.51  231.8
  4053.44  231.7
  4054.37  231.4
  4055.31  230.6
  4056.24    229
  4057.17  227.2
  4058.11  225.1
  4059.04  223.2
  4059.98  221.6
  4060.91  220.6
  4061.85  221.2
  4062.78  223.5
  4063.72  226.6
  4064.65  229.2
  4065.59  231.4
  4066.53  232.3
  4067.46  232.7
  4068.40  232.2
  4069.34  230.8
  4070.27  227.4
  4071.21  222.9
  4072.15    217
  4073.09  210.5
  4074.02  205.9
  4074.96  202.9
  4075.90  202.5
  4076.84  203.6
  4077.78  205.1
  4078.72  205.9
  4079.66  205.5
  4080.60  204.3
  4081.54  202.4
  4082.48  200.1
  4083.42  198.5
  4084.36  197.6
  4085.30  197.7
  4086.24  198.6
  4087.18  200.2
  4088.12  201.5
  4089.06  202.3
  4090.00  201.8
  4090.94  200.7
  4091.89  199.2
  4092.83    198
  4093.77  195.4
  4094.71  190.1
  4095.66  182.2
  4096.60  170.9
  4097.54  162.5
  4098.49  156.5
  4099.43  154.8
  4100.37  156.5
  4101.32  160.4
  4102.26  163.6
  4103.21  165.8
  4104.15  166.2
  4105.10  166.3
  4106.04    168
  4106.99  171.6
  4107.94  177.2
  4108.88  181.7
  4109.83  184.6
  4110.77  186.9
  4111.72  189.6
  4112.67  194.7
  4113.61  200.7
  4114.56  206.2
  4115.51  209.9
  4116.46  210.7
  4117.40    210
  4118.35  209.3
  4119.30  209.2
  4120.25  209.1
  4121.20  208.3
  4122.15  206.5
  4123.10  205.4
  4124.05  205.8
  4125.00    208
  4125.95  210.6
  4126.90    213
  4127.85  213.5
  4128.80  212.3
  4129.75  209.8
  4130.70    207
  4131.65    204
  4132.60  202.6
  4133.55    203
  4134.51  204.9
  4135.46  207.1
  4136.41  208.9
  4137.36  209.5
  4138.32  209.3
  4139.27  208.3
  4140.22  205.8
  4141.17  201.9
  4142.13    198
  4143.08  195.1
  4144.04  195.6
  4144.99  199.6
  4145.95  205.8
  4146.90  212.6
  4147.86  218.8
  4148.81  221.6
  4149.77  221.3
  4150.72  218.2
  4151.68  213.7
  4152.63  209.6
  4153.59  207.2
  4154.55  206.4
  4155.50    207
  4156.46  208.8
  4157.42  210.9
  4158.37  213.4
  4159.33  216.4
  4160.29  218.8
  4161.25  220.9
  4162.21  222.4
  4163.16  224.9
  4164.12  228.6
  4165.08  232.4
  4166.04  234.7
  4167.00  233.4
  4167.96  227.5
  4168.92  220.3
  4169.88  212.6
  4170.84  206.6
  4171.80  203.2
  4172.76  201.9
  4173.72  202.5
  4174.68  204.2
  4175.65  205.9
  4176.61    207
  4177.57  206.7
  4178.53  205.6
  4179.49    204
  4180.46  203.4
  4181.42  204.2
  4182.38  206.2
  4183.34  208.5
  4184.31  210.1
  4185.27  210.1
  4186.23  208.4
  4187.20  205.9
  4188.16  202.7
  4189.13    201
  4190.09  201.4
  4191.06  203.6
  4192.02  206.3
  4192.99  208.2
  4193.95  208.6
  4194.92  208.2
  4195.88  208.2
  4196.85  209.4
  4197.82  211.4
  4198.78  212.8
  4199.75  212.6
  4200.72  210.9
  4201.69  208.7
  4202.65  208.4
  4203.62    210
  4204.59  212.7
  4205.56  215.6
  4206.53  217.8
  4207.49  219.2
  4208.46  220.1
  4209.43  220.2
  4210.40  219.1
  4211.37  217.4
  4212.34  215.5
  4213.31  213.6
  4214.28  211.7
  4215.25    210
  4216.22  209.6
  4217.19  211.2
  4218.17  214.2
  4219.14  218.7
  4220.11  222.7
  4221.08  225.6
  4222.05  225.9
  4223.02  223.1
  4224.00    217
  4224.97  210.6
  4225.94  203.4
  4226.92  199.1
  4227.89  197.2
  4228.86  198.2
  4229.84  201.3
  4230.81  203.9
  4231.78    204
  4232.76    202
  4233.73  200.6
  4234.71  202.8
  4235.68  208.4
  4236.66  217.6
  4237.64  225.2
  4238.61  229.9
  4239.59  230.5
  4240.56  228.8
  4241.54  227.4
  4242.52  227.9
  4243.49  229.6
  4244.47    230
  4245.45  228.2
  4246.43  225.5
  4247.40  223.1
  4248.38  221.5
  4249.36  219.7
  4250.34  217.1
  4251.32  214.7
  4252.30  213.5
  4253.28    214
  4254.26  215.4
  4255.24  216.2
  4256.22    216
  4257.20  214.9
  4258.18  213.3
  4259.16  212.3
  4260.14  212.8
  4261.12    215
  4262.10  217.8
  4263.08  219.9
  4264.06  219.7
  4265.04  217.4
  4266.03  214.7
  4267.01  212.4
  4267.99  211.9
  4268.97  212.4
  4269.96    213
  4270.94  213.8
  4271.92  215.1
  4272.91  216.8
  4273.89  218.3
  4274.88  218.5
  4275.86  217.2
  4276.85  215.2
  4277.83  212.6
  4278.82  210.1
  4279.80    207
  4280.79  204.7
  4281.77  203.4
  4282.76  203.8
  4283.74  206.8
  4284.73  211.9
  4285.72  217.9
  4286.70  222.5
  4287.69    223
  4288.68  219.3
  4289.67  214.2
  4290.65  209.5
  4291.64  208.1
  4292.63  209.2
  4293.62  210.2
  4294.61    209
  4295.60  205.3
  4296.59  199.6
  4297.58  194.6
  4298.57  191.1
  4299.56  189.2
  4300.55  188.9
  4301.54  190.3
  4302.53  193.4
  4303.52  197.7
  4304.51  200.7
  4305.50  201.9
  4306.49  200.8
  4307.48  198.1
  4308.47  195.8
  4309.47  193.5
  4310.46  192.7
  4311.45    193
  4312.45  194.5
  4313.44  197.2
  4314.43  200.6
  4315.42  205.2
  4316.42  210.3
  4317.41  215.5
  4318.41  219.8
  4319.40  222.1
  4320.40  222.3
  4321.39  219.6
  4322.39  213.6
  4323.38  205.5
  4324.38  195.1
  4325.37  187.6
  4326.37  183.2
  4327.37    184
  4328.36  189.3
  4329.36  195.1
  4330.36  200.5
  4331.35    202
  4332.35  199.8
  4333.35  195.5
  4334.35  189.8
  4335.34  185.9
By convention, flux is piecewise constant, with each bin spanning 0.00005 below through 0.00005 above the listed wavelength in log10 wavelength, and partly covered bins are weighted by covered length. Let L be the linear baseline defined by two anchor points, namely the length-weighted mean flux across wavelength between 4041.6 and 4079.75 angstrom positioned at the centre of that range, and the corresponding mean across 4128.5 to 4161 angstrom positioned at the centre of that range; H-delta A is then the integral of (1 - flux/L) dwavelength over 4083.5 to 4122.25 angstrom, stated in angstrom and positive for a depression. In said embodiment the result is 5.0 angstrom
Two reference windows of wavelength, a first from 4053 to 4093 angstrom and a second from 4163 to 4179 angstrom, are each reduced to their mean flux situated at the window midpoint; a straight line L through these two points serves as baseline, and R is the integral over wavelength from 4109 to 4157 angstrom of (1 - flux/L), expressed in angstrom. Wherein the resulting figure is 1.9 angstrom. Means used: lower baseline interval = 214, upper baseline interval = 215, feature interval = 206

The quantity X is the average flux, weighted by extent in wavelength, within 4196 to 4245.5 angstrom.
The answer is 215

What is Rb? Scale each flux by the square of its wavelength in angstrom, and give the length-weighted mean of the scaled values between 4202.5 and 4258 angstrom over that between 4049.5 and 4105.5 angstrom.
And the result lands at 1.1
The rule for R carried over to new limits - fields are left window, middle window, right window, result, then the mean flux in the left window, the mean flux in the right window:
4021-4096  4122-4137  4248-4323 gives 0.5 angstrom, 218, 209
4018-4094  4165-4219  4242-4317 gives 0.7 angstrom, 219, 210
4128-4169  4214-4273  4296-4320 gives -3.1 angstrom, 212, 200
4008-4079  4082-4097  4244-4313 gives 1.7 angstrom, 224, 210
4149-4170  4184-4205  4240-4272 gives 1.0 angstrom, 219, 218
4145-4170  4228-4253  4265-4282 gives -0.3 angstrom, 218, 213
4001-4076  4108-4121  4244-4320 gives 1.2 angstrom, 224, 210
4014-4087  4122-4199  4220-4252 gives 3.0 angstrom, 222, 216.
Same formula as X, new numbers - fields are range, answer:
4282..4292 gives 214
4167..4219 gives 210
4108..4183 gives 209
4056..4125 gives 201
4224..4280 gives 215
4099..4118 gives 182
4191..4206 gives 210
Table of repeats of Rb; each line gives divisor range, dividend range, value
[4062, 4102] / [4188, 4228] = 1.12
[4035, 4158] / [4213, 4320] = 1.10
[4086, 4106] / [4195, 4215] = 1.25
